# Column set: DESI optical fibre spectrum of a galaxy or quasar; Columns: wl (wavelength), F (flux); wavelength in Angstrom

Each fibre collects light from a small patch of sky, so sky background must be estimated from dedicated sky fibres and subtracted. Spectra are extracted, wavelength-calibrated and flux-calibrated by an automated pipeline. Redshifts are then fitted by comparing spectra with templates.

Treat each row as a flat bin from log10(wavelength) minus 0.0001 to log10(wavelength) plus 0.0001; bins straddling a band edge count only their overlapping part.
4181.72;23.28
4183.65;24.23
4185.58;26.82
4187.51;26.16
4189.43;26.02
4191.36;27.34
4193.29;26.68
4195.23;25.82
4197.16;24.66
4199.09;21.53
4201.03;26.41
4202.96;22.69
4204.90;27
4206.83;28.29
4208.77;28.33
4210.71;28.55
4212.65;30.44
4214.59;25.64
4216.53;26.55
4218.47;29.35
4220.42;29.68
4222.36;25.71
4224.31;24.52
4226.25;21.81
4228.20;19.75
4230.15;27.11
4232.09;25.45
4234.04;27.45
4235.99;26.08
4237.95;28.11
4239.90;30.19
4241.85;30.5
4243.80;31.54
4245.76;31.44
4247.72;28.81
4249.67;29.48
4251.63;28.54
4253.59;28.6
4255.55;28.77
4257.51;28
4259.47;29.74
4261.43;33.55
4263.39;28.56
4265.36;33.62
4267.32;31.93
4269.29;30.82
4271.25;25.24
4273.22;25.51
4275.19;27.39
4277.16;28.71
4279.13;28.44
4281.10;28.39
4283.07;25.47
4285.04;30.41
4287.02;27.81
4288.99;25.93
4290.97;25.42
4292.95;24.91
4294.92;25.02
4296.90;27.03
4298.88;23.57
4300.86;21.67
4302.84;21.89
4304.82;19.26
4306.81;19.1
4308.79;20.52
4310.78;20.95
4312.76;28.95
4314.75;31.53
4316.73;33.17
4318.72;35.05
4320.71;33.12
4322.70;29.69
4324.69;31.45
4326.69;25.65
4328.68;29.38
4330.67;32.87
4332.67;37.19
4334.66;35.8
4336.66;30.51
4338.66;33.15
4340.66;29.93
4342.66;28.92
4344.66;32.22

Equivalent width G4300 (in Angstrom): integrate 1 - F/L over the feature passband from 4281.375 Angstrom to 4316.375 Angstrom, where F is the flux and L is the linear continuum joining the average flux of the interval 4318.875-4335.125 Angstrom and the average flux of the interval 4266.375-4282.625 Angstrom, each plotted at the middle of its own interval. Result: 5.8 Angstrom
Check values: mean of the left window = 28.2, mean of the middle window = 24.9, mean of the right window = 31.9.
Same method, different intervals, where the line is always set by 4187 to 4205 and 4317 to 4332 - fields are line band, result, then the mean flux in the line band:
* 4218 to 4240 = 0.7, 26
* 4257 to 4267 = -0.9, 30.9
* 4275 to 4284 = 0.4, 27.7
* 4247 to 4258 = -0.3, 28.7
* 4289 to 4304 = 2.8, 24.3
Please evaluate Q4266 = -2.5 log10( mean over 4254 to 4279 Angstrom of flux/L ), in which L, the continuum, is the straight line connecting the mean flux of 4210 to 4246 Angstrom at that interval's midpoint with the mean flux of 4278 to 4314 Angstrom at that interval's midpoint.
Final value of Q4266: -0.13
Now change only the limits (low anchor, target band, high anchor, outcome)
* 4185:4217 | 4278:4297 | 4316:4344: 0.120 mag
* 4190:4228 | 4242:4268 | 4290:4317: -0.193 mag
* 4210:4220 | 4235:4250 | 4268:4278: -0.060 mag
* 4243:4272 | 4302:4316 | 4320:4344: 0.306 mag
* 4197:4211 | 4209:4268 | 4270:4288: -0.065 mag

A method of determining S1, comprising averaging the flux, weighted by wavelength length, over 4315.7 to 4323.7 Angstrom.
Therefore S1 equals 32.8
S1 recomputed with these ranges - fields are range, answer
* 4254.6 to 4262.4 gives 30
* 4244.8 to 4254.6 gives 29.4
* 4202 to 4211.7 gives 27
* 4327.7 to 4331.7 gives 31.2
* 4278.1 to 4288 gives 28.1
